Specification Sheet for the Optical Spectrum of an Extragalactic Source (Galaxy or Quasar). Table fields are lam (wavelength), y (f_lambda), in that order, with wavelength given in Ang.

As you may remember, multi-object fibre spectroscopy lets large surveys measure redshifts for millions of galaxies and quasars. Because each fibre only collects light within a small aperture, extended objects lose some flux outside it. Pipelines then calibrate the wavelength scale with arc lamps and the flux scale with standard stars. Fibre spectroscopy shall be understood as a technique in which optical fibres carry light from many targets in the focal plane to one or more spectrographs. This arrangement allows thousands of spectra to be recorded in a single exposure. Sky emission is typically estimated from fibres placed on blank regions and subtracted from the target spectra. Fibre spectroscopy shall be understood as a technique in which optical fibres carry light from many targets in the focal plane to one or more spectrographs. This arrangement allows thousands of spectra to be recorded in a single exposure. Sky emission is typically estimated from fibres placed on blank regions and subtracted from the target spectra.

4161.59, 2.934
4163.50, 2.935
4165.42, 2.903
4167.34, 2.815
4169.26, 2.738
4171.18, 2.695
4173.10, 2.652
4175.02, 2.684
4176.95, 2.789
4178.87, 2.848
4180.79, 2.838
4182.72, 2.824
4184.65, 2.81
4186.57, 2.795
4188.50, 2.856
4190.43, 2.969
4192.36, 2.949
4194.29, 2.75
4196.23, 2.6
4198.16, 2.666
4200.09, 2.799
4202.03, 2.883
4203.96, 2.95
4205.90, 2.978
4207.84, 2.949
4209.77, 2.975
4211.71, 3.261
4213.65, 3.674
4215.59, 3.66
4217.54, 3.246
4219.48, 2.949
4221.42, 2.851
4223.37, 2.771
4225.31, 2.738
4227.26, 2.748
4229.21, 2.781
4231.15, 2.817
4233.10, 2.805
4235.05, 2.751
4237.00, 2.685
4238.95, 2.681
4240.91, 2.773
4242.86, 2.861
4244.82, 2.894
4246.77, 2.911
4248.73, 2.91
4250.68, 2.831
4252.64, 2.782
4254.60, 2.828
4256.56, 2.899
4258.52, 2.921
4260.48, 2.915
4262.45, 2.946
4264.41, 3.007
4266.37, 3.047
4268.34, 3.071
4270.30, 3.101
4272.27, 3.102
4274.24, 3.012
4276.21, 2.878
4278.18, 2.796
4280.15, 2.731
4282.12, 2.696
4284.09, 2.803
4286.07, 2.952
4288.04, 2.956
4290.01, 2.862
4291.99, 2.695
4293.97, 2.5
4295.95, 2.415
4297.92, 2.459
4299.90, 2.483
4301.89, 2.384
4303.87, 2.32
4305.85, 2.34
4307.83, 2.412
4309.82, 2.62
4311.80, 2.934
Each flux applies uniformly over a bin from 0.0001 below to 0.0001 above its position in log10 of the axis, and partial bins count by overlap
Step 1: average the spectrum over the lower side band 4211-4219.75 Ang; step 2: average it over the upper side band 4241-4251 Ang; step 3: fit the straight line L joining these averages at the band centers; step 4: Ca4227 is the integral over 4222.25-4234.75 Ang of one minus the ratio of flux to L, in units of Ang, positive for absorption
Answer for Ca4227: 1.6 Ang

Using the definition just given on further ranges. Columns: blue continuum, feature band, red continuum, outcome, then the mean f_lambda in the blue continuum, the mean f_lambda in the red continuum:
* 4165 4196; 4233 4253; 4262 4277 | 1.01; 2.8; 3.03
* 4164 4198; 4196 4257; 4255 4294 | -1.30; 2.79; 2.9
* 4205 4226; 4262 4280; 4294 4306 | -2.28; 3.1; 2.41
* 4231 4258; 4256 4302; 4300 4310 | -4.30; 2.82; 2.4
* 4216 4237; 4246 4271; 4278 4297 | -1.24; 2.86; 2.74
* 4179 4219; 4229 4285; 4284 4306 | -2.63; 2.97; 2.6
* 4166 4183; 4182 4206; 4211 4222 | 1.42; 2.77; 3.29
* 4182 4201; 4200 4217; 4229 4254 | -2.07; 2.8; 2.81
